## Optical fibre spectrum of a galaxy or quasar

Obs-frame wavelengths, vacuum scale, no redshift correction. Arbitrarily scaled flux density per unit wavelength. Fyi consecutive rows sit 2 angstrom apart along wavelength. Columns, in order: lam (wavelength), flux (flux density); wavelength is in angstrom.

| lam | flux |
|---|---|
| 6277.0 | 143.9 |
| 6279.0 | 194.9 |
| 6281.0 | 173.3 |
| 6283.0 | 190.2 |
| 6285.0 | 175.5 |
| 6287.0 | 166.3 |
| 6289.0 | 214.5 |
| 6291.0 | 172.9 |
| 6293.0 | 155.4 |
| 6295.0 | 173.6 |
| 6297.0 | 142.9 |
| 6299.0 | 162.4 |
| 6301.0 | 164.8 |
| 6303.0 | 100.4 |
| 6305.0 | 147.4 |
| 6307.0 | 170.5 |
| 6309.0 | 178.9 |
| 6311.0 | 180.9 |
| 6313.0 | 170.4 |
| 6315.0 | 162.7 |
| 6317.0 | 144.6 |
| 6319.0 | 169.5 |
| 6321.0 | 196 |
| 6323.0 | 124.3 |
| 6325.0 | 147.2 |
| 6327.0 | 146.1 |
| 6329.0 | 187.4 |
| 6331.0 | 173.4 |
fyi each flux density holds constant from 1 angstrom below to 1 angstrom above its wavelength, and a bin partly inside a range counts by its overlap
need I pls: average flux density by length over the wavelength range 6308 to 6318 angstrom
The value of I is 168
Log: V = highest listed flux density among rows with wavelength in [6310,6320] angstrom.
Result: 180.9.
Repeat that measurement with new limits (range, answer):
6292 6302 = 173.6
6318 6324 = 196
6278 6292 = 214.5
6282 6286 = 190.2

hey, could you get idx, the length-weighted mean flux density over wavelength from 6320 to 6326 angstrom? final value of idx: 156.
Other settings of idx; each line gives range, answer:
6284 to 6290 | 185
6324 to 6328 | 147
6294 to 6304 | 149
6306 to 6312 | 177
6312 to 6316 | 167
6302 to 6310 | 149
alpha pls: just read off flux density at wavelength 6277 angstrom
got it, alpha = 143.9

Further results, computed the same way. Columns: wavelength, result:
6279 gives 194.9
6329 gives 187.4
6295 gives 173.6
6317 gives 144.6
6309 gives 178.9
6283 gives 190.2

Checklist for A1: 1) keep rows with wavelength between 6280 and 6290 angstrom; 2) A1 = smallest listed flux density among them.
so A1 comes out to 166.3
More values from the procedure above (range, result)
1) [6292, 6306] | 100.4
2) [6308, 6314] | 170.4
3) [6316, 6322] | 144.6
